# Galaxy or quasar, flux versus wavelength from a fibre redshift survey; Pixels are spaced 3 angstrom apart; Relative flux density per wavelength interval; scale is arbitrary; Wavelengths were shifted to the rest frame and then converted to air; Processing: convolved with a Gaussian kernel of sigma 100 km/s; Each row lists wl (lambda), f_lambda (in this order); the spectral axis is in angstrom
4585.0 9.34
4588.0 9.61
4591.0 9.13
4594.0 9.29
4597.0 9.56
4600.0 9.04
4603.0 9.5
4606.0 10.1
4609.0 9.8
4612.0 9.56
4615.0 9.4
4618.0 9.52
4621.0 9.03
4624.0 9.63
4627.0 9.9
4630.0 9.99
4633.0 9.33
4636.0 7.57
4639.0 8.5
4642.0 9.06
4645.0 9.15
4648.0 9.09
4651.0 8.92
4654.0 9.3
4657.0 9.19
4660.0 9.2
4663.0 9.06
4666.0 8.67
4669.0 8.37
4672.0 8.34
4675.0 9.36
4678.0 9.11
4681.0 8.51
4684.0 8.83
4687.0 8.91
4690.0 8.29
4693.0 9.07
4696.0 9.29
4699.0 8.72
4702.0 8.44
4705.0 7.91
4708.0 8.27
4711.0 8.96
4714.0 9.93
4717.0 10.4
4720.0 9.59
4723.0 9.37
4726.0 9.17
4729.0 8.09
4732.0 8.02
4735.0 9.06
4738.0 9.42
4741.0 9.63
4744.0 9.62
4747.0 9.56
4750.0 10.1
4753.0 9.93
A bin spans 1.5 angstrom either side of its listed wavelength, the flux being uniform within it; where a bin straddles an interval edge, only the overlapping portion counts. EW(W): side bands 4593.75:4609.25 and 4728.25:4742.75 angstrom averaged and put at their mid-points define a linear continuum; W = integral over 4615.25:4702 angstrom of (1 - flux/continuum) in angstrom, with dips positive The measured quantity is 2.6 angstrom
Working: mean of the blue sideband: 9.55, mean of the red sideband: 8.9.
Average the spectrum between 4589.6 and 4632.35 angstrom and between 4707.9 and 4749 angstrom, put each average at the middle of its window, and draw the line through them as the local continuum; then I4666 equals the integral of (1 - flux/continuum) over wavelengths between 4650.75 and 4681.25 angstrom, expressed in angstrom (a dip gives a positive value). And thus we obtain 1.5 angstrom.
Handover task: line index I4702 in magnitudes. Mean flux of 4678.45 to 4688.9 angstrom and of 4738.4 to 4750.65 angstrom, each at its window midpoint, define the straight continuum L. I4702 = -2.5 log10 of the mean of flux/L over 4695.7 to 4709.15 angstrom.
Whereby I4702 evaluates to 0.072 mag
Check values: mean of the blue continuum 8.77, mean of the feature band 8.46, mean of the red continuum 9.67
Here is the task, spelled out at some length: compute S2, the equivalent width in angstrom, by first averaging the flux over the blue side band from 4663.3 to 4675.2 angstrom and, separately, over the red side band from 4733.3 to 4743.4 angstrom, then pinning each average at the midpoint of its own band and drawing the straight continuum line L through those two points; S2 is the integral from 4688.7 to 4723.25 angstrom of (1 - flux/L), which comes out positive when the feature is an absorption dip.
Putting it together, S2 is 0.1 angstrom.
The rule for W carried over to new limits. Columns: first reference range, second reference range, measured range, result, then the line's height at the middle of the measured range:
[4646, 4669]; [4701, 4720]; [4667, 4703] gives 1.0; 9.03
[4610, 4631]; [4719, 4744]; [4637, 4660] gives 1.1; 9.44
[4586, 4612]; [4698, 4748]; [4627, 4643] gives 0.7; 9.38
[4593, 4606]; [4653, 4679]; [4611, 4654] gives 0.0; 9.19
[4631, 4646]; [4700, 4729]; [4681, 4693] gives 0.3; 8.95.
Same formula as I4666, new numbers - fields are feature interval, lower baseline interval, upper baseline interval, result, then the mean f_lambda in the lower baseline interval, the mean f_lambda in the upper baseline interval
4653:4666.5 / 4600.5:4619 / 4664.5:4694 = -0.2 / 9.62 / 8.74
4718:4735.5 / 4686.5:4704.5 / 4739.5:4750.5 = 0.8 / 8.73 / 9.69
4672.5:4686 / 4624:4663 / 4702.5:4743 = 0.3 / 9.12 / 9.05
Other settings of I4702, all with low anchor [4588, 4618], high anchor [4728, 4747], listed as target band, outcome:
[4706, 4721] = -0.03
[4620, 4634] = -0.02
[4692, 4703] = 0.03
